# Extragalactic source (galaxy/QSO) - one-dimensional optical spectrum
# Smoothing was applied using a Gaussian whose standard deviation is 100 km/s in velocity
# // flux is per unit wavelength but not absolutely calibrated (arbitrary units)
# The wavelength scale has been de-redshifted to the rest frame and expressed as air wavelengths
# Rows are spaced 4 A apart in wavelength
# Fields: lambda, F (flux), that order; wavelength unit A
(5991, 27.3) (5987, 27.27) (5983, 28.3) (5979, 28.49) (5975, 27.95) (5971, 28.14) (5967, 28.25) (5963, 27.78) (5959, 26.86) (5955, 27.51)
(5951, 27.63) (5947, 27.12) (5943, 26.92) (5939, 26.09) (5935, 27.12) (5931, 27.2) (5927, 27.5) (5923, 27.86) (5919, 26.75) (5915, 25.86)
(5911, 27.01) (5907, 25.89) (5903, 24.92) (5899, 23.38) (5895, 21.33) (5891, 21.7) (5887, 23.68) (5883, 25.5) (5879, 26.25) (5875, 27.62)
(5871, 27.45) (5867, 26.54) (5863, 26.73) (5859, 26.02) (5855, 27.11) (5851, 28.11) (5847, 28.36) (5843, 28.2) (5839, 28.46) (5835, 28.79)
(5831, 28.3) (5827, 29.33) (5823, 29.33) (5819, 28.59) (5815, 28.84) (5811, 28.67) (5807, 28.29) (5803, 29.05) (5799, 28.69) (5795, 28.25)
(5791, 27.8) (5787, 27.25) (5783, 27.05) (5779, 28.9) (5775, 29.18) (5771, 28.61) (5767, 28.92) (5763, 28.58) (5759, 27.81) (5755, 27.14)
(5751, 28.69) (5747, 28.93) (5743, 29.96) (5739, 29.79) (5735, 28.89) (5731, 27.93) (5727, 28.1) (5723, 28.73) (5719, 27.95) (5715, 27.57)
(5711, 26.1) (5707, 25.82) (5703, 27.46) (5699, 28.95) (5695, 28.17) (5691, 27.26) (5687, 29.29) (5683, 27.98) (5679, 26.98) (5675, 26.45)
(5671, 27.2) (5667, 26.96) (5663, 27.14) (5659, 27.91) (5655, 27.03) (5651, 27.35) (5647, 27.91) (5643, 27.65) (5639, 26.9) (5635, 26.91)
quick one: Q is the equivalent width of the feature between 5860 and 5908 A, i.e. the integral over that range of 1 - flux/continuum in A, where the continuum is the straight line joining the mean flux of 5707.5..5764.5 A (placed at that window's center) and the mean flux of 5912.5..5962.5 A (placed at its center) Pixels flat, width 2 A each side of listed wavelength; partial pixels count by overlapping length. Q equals 4.01 A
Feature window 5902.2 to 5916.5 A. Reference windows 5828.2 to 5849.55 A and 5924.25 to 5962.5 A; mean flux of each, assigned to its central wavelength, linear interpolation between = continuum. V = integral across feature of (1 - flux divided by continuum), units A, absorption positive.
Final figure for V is 0.81 A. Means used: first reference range 28.4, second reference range 27.1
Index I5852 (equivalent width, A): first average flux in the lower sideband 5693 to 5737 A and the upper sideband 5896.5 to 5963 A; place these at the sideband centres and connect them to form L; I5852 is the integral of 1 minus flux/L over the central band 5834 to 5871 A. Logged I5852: -0.72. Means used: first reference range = 27.8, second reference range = 26.6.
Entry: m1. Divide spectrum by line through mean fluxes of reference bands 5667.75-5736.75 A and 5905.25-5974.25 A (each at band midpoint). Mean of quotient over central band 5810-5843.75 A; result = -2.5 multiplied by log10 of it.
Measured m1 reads -0.05 mag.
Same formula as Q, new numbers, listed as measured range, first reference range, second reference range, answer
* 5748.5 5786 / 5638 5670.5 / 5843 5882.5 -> -1.5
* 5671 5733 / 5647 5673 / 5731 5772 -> 0.7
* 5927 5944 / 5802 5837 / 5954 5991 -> 0.7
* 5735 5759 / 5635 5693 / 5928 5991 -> -1.2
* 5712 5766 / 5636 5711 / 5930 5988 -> -1.9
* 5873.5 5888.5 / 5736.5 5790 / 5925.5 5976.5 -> 1.1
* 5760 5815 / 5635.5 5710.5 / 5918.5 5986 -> -1.9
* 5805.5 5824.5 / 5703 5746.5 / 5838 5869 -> -0.8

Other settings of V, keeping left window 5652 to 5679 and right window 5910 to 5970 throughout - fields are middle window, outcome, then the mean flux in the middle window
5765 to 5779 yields -0.9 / 28.9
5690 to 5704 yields -0.5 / 28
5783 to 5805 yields -0.8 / 28.1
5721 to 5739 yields -1.0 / 28.6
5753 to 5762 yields -0.2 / 27.6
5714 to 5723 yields -0.3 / 28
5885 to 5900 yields 2.6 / 22.5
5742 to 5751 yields -0.7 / 29.2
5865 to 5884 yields 0.3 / 26.7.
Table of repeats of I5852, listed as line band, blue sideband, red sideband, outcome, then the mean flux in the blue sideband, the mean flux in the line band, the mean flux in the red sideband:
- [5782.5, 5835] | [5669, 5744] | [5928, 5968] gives -1.6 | 27.9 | 28.5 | 27.2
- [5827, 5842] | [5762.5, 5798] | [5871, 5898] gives -1.3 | 28.3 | 28.6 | 24.5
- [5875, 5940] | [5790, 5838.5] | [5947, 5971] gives 5.6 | 28.7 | 25.6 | 27.6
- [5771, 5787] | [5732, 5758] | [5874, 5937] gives -0.1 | 28.8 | 28.3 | 25.6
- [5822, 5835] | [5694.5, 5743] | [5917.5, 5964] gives -0.6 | 28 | 28.9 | 27.2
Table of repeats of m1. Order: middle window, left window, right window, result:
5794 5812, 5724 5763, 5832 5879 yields -0.022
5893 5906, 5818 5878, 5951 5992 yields 0.188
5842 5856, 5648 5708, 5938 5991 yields -0.017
